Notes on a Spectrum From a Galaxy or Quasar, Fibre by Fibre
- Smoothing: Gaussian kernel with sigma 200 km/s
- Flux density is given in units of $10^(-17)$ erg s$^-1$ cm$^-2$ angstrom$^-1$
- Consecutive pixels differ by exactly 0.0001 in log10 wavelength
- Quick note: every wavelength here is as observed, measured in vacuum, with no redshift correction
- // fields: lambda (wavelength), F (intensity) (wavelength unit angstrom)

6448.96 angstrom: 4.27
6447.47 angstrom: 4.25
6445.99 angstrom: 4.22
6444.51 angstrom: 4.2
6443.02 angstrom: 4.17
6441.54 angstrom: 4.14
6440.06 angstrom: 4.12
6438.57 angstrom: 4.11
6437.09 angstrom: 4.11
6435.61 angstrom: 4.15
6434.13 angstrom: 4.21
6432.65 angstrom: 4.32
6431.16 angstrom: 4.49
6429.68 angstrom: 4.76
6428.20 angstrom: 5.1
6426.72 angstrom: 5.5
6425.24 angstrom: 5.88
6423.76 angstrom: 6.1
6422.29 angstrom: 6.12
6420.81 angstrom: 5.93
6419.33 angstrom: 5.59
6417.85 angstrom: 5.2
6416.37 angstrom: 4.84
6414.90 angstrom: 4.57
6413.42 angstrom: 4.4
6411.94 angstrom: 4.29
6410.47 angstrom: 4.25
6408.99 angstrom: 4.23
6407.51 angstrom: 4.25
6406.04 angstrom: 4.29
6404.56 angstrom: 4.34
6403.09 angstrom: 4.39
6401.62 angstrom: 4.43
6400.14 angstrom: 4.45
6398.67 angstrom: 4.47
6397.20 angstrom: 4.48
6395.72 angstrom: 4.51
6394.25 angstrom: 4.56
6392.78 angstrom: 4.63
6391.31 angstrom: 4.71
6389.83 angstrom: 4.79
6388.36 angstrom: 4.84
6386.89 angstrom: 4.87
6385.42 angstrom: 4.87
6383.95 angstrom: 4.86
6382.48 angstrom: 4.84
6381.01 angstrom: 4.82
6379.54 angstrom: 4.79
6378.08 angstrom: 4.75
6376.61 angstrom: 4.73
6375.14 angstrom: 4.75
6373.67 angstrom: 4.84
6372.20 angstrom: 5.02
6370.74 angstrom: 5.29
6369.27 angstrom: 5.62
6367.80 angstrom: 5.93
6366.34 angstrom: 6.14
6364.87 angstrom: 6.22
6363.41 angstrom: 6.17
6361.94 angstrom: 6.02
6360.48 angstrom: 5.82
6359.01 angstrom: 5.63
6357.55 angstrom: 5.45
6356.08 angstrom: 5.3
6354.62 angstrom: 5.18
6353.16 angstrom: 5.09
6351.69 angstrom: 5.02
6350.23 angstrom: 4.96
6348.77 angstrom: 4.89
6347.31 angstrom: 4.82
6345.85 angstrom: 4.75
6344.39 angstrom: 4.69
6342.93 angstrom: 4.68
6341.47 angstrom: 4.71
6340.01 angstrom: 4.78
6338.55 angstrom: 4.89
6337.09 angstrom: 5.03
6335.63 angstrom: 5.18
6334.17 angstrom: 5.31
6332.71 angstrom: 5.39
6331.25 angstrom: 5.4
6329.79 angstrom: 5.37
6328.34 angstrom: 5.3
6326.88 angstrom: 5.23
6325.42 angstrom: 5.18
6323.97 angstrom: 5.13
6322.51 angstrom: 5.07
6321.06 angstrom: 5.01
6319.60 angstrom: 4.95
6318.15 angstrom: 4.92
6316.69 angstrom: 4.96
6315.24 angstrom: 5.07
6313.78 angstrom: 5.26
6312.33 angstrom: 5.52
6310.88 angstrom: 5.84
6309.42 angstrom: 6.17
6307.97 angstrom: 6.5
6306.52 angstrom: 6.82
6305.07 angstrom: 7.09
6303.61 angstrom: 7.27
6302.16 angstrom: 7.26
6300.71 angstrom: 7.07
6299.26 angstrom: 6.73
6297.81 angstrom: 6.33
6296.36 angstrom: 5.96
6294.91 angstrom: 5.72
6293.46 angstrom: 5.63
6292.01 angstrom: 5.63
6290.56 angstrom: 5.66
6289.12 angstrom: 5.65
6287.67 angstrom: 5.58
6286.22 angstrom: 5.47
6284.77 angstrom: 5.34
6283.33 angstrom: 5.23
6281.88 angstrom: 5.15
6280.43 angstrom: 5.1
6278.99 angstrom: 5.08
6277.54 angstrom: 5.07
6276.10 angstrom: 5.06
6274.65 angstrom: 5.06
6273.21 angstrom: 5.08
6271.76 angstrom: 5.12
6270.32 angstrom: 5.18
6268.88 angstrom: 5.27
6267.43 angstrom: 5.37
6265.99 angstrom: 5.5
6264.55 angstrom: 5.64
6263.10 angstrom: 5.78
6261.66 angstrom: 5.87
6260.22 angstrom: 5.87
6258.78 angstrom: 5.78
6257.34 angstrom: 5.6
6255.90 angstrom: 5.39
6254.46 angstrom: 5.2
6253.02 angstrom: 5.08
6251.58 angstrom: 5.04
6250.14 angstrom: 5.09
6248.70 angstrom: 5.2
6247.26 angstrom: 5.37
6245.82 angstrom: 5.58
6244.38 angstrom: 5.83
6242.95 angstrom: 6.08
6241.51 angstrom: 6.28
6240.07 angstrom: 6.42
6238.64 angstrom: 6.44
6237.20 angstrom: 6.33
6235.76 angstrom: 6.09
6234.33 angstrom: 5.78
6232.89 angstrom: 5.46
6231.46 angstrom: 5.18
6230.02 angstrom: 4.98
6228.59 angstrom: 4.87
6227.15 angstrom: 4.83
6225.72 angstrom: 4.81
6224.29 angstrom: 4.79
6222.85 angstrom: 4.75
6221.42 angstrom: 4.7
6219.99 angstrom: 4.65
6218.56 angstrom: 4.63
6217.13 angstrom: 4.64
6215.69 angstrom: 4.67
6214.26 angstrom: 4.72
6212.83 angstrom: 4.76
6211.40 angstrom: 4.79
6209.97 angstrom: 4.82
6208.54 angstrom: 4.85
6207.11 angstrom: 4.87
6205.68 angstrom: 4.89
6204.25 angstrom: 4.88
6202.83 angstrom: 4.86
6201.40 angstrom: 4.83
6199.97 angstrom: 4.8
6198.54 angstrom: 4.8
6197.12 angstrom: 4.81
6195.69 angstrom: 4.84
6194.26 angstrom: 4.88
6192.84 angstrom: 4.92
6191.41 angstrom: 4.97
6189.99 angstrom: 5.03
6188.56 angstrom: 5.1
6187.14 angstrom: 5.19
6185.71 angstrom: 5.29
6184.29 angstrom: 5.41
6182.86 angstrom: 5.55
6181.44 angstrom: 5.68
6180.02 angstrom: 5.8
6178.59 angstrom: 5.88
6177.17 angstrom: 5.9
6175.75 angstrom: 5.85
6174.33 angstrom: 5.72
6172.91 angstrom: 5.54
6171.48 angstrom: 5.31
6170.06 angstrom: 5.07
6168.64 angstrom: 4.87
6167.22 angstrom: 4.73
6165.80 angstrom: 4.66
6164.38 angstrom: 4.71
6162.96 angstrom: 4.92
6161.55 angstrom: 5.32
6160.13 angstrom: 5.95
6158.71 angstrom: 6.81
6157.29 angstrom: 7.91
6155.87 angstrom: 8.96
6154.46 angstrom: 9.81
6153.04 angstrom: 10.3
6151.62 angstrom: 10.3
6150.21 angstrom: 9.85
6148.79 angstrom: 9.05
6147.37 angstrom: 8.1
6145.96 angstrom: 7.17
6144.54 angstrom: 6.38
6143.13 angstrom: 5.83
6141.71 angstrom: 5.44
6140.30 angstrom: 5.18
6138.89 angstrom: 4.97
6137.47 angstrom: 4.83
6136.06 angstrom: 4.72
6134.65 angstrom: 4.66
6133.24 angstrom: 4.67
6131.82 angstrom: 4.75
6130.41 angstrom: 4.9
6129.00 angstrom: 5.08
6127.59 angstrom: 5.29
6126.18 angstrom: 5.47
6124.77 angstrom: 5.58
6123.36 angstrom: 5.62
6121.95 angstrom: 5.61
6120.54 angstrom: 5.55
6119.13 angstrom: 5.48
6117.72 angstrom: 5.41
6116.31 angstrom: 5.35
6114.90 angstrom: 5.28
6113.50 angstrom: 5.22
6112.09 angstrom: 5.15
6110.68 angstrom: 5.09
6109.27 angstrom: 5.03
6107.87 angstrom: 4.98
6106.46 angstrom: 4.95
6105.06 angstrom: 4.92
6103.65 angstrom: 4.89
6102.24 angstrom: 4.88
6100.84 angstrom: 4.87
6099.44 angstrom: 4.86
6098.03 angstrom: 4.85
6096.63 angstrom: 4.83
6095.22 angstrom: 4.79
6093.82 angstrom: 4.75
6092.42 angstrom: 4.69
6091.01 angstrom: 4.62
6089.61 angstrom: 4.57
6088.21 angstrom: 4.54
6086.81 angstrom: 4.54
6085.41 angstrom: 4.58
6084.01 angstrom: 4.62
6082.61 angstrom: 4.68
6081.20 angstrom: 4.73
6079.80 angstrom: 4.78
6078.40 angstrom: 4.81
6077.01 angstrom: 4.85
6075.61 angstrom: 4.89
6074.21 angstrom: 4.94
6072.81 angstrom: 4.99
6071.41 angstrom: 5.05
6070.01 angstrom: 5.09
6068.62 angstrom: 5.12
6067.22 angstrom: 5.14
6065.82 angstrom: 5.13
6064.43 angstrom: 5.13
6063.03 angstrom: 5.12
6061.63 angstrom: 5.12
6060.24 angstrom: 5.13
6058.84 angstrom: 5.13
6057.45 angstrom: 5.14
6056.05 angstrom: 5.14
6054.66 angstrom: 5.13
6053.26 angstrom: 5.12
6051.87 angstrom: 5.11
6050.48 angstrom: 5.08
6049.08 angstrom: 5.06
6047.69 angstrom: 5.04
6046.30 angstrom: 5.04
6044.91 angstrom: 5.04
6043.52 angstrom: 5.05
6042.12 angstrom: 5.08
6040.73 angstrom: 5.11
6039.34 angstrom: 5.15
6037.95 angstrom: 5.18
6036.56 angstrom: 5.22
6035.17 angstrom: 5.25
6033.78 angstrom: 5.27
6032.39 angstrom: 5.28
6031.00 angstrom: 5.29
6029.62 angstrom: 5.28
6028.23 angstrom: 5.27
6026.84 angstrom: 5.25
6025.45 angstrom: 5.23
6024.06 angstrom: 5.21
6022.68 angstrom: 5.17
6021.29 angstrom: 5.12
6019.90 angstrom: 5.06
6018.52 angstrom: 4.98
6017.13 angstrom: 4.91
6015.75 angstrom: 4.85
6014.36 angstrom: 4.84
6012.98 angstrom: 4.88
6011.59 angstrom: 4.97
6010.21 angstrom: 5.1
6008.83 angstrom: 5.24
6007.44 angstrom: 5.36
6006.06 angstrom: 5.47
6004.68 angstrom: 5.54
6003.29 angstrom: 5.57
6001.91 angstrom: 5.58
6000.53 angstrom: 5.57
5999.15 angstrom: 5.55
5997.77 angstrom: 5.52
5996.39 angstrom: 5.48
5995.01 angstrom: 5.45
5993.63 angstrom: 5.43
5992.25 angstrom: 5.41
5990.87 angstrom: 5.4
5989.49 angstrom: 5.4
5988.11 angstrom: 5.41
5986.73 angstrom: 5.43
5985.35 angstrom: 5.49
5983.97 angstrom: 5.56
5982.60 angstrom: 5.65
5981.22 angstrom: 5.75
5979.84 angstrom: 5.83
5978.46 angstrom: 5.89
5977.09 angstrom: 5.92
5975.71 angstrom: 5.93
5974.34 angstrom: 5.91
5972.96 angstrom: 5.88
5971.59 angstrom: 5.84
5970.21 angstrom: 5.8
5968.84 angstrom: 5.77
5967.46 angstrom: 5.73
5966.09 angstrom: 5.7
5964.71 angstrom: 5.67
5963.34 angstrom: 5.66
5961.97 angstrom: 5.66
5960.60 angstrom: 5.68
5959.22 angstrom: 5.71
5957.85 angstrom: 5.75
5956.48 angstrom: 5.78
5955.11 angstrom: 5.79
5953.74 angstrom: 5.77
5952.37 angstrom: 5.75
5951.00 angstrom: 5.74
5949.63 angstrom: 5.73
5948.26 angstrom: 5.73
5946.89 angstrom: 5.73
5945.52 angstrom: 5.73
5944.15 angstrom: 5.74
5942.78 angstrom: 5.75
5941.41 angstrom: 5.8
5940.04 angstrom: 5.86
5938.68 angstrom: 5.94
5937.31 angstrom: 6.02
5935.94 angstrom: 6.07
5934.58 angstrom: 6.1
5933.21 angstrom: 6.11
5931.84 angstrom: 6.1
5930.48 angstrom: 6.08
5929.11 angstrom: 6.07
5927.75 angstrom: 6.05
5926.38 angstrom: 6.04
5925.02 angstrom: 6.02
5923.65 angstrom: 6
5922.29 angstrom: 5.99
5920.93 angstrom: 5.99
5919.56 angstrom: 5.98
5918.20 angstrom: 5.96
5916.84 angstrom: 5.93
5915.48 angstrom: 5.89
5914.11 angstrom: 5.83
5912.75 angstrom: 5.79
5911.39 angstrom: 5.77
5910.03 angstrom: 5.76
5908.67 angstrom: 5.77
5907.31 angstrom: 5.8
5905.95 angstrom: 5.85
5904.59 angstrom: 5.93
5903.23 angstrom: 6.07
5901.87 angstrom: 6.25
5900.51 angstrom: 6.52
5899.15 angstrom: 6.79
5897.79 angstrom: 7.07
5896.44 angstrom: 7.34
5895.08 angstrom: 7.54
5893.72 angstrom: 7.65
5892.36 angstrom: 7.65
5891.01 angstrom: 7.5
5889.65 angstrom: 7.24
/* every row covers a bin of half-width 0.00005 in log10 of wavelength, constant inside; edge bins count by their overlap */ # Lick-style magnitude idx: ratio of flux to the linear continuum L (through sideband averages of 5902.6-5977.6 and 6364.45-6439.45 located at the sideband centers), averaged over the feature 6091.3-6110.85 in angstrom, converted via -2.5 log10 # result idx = 0.13 mag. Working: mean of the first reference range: 5.86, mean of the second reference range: 4.85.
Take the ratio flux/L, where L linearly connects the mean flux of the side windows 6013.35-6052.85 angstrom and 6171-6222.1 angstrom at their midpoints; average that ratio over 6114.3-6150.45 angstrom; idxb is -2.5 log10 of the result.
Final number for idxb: -0.13 mag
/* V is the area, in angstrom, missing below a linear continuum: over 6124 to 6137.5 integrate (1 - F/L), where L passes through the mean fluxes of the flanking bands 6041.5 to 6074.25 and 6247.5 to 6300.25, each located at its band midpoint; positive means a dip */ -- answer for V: 0.5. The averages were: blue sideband 5.09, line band 5.01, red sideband 5.47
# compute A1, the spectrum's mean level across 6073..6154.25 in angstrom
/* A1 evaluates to 5.48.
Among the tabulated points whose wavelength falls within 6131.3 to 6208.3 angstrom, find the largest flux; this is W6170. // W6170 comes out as 10.3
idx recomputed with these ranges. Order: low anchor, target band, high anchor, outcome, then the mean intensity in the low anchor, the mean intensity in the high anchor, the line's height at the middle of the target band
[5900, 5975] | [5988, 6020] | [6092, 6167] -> 0.110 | 5.88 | 5.82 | 5.86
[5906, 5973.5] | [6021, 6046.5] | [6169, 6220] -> 0.078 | 5.85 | 5.09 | 5.57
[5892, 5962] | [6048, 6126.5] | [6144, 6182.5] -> 0.277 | 6.06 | 6.68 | 6.48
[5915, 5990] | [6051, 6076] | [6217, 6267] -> 0.117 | 5.82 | 5.43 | 5.67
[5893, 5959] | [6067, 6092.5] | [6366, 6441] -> 0.178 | 6.05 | 4.81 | 5.65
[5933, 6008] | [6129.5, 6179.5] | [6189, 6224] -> -0.242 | 5.7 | 4.81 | 5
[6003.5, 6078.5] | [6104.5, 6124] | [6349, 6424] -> -0.035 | 5.12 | 5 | 5.09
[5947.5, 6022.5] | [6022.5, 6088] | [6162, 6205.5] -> 0.071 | 5.53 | 5.16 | 5.4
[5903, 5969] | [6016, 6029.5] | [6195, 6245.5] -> 0.103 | 5.86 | 5.14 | 5.64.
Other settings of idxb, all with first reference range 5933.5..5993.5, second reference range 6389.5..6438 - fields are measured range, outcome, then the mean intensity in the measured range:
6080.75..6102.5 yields 0.16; 4.71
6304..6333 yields -0.12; 5.53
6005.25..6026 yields 0.11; 5.1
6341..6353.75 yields 0.01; 4.85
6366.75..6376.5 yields -0.09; 5.24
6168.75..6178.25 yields -0.05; 5.53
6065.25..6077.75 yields 0.10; 5.02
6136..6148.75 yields -0.14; 6.07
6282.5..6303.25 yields -0.19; 5.97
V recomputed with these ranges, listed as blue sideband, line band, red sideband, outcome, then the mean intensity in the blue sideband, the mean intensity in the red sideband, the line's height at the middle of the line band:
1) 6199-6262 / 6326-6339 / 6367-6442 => -0.7 angstrom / 5.23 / 4.78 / 4.97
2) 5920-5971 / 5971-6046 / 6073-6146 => 2.5 angstrom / 5.85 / 5.04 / 5.54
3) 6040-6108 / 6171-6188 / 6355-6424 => -2.2 angstrom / 4.93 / 5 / 4.95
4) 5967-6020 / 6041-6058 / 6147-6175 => 2.5 angstrom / 5.47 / 6.88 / 5.94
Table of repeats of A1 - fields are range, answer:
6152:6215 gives 5.56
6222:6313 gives 5.65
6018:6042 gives 5.2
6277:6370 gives 5.52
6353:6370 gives 5.74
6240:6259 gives 5.53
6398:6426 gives 4.85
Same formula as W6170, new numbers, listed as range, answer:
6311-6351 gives 5.52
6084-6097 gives 4.83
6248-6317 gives 7.27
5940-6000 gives 5.93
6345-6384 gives 6.22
